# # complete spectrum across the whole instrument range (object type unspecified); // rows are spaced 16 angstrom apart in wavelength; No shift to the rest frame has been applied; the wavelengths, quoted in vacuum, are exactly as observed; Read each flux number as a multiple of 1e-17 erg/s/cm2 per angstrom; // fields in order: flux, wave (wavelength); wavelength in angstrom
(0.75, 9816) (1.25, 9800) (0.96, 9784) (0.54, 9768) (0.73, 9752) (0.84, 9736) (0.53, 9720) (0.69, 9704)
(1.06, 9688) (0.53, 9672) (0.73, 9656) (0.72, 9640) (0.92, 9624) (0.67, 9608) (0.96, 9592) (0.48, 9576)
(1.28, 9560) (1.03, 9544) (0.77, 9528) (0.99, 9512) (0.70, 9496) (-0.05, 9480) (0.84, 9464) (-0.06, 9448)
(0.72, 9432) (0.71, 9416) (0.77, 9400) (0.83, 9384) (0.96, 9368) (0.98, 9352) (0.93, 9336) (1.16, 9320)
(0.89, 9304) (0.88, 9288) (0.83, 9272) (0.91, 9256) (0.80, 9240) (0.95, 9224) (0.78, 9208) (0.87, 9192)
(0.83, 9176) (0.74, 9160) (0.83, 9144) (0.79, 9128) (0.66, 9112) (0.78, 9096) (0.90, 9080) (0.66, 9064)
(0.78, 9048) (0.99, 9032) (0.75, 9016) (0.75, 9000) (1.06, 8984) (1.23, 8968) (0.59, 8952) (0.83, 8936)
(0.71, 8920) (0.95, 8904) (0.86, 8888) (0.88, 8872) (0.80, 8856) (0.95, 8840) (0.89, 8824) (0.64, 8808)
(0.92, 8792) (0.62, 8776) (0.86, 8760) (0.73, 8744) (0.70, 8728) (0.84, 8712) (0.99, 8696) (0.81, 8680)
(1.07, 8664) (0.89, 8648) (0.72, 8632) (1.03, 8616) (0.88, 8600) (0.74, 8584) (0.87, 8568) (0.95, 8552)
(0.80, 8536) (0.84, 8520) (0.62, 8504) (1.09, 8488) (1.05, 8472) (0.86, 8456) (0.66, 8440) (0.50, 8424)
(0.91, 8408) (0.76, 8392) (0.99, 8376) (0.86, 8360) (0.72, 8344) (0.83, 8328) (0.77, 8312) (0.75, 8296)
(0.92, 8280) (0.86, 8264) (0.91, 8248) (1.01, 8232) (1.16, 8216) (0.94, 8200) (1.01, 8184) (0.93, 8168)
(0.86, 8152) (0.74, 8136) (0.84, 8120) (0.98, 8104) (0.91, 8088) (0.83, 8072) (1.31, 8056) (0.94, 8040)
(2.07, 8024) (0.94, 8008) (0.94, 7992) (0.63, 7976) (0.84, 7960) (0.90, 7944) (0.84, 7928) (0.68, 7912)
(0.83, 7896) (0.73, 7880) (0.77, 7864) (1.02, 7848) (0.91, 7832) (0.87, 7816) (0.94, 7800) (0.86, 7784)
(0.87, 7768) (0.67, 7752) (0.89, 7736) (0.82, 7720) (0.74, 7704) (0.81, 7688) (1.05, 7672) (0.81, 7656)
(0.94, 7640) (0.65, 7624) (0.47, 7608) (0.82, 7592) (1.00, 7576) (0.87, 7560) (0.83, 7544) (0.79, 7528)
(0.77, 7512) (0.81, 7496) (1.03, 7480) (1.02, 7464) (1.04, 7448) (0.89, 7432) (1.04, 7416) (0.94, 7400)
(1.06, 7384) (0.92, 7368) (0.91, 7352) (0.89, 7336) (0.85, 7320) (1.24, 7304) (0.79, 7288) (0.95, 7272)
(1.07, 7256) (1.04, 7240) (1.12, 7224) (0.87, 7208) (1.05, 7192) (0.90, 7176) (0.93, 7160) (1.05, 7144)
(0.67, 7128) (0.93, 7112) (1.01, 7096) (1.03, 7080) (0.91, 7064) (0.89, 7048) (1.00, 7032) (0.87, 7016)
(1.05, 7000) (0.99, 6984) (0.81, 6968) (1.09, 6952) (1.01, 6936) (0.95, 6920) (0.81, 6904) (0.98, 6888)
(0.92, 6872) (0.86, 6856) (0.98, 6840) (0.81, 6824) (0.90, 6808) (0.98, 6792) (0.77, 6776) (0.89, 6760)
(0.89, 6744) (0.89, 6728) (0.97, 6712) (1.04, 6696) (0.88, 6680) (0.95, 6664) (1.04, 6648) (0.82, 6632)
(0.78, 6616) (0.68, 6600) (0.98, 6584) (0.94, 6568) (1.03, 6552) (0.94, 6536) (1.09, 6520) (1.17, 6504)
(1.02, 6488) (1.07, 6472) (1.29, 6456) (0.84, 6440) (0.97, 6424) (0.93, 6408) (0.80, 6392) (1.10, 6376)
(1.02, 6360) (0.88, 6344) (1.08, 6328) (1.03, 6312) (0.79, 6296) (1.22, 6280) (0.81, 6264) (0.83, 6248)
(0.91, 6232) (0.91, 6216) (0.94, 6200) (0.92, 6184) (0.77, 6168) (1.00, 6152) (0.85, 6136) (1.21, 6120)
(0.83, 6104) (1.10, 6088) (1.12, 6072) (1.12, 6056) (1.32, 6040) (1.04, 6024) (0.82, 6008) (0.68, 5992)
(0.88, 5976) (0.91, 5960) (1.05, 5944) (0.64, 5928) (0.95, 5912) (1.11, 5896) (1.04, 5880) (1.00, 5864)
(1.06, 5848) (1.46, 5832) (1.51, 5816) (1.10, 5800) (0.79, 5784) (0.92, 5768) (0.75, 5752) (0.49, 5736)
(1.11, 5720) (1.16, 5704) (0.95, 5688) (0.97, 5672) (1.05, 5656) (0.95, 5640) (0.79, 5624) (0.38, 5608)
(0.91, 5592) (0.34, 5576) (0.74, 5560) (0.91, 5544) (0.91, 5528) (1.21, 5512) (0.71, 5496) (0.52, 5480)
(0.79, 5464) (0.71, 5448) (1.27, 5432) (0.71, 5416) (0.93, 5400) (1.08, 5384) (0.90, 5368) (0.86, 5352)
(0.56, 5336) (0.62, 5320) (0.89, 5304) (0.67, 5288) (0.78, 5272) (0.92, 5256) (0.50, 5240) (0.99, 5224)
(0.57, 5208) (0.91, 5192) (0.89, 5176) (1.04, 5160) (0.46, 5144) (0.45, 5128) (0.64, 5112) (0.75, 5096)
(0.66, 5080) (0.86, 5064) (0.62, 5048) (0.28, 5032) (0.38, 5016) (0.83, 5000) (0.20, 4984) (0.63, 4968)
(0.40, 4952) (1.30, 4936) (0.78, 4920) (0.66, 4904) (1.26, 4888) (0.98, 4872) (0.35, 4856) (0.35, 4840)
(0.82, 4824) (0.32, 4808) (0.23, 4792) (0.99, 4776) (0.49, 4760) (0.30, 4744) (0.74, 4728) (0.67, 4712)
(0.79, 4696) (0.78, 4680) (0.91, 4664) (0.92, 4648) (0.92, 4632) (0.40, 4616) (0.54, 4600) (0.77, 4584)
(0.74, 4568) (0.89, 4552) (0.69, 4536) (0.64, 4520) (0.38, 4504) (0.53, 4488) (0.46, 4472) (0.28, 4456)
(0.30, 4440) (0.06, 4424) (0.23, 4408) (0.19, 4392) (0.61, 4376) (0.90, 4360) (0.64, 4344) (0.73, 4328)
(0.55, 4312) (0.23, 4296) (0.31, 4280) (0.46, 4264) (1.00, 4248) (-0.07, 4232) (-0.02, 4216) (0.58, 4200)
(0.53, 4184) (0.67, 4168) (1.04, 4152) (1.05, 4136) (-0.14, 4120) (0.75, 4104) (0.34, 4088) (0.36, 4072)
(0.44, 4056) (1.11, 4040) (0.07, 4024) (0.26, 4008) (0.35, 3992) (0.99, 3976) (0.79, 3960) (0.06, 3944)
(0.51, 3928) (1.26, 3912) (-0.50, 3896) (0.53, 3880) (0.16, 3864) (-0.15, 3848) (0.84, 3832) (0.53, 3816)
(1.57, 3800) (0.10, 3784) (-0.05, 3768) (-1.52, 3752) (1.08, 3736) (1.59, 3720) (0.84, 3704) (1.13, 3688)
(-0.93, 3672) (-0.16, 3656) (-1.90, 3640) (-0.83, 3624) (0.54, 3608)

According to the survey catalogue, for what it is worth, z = 0.22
